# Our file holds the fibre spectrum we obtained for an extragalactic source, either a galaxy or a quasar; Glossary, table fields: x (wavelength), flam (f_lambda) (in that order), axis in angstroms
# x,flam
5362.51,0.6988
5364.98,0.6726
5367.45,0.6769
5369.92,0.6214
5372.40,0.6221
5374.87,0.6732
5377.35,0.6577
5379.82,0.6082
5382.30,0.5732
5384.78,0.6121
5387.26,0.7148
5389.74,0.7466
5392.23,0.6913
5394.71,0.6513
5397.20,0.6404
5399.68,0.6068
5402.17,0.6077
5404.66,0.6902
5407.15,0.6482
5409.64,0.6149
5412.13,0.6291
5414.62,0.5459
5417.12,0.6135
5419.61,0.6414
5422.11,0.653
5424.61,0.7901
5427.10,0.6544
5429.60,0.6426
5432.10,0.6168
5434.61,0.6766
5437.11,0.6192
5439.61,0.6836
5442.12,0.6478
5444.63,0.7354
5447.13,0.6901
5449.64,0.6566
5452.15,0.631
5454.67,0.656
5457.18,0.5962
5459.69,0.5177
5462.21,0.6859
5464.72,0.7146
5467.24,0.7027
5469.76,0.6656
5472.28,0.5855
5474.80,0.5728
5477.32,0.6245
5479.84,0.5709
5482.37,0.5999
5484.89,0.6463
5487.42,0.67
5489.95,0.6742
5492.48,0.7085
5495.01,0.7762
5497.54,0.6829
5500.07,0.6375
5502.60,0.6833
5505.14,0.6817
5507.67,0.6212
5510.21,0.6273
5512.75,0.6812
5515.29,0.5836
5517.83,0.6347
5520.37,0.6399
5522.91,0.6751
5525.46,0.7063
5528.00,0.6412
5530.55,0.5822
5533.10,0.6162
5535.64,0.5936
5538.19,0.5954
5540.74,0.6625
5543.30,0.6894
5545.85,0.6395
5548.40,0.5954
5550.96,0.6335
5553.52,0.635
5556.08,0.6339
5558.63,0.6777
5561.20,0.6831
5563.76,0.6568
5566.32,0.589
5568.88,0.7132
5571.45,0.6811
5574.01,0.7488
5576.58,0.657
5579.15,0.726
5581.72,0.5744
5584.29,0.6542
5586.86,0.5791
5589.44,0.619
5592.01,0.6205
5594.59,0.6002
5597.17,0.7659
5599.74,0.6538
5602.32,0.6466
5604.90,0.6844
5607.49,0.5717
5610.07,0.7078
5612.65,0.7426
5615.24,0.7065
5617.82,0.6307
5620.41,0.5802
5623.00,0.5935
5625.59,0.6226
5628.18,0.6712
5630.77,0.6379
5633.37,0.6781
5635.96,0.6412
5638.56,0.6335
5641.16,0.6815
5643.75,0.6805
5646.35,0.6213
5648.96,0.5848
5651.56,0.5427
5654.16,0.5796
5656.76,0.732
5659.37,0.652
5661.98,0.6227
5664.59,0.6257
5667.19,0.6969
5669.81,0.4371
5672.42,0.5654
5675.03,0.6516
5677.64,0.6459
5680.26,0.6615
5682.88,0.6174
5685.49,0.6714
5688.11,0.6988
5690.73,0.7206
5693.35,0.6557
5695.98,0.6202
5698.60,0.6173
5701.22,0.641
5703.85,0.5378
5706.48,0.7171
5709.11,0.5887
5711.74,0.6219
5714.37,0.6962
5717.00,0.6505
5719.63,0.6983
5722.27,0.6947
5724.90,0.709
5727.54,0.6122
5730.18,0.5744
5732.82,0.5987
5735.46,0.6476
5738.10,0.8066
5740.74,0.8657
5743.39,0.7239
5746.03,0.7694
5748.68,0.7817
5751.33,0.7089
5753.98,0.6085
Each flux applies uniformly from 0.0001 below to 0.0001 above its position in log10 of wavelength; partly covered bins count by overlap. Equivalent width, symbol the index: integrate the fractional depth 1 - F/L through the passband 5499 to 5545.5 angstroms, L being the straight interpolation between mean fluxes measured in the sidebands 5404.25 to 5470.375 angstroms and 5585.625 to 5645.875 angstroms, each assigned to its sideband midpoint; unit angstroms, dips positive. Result 0.7 angstroms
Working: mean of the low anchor 0.652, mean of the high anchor 0.65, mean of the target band 0.642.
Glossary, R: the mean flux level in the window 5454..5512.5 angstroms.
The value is 0.648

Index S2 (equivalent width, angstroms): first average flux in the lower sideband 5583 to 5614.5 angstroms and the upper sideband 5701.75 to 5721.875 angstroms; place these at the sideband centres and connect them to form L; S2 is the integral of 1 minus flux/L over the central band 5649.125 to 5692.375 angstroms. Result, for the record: 1.18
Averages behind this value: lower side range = 0.655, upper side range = 0.646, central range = 0.632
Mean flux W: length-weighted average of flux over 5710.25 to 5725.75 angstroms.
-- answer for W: 0.677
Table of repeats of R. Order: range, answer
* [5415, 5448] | 0.663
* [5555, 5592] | 0.656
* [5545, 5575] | 0.657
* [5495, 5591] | 0.649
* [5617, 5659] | 0.632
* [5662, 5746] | 0.655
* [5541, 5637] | 0.653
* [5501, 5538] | 0.639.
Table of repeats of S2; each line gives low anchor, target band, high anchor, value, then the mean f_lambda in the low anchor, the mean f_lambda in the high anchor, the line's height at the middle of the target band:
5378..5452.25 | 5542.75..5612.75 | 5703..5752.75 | 1.5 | 0.652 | 0.686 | 0.669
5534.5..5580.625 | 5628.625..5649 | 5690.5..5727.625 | 0.1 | 0.656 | 0.651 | 0.654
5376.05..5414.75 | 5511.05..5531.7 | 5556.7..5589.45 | 0.4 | 0.643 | 0.659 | 0.655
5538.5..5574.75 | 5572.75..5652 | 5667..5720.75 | 0.1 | 0.657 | 0.637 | 0.649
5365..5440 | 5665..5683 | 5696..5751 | 1.6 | 0.647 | 0.677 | 0.672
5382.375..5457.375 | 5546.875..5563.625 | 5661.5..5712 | -0.1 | 0.653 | 0.631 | 0.642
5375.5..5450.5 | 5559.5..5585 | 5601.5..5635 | -0.7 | 0.652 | 0.652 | 0.652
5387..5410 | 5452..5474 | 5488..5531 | 0.8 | 0.661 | 0.663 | 0.662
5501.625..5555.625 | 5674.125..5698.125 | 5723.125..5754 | 1.0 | 0.639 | 0.704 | 0.688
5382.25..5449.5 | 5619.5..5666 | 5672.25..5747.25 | 2.2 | 0.655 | 0.666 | 0.664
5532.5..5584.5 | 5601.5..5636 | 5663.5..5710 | -0.5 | 0.651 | 0.632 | 0.642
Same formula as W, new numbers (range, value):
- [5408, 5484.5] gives 0.641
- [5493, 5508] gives 0.686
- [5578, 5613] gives 0.651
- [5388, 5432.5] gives 0.65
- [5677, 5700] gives 0.657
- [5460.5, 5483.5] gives 0.634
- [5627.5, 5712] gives 0.635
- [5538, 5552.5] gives 0.639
